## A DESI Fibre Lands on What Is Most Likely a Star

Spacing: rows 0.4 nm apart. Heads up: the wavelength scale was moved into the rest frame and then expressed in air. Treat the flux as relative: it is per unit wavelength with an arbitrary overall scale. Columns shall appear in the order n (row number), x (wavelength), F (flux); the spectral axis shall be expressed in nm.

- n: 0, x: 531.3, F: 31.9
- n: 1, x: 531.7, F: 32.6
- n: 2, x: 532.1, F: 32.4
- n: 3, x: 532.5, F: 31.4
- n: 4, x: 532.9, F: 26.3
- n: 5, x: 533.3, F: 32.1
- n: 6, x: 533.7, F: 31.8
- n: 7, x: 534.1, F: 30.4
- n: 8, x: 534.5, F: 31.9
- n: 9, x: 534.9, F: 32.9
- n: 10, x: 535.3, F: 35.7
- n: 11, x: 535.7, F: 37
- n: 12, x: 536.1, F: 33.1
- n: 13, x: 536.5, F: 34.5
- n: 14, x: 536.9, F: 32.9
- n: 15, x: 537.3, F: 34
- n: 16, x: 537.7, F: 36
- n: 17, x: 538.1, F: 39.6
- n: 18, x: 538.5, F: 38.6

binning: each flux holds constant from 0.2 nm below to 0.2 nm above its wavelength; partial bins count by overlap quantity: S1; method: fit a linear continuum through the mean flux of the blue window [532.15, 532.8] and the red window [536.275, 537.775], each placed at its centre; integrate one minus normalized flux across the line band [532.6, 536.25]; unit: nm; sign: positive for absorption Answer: 0.00 nm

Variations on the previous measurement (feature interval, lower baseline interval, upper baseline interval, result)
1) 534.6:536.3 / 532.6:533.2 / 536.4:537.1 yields -0.15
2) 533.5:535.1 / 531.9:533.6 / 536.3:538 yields 0.01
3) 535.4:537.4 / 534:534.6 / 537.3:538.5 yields 0.02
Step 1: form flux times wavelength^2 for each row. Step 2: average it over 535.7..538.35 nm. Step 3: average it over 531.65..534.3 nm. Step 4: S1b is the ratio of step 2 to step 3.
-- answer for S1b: 1.2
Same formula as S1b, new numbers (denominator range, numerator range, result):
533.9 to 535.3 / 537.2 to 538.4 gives 1.16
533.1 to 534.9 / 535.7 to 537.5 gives 1.08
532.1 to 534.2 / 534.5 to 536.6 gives 1.13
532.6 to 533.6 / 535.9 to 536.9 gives 1.15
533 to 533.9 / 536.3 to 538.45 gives 1.15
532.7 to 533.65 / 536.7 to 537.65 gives 1.16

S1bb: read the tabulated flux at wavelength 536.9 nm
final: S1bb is 32.9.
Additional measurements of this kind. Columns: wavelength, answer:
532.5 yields 31.4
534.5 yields 31.9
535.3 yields 35.7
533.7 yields 31.8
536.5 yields 34.5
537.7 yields 36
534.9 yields 32.9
